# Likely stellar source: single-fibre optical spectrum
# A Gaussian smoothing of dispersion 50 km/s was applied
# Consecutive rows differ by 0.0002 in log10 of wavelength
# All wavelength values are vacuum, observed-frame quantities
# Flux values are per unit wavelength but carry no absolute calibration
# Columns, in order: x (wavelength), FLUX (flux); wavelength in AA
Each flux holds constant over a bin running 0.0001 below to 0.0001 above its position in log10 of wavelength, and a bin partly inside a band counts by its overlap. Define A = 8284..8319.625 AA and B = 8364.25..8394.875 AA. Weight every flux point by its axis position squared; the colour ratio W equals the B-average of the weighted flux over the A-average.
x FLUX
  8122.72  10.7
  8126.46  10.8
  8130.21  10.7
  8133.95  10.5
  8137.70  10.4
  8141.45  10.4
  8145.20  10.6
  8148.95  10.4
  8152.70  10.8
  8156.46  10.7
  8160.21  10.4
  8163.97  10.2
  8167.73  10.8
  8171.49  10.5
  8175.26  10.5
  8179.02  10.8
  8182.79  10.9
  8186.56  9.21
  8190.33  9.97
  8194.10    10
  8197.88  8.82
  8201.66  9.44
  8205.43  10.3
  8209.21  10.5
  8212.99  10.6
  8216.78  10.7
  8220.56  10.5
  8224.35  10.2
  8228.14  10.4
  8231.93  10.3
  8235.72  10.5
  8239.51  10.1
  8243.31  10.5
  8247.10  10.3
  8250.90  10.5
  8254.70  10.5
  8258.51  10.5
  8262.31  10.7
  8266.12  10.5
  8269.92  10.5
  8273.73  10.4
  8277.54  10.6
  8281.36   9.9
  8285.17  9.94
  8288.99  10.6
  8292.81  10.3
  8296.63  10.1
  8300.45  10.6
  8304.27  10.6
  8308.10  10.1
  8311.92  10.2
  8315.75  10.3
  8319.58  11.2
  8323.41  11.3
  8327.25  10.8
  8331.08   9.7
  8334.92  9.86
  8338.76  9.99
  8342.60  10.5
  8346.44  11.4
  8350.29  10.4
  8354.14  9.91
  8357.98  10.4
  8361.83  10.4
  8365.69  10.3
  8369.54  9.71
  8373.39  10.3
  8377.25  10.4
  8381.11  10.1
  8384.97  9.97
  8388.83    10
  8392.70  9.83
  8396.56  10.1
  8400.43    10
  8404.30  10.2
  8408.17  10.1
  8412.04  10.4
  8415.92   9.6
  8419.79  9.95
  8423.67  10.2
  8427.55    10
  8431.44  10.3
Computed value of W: 0.99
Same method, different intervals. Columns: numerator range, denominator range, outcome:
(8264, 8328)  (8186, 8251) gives 1.05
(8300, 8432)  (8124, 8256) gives 1.03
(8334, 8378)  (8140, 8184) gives 1.02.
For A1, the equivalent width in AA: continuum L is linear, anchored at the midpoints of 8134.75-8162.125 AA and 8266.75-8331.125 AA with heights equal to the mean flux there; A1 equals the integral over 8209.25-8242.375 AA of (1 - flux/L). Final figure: 0.2 AA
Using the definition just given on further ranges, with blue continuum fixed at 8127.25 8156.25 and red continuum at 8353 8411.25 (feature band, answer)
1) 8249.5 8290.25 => -0.36 AA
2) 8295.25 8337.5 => -0.77 AA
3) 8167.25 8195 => 0.44 AA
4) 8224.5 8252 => 0.07 AA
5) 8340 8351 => -0.61 AA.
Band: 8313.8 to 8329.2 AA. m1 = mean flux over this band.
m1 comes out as 10.9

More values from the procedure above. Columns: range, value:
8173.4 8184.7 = 10.7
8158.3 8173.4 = 10.5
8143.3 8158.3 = 10.6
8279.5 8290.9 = 10.1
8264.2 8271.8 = 10.5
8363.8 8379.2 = 10.2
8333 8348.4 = 10.4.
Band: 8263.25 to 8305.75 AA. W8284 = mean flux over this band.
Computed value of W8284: 10.4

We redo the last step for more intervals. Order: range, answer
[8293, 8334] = 10.5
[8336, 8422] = 10.2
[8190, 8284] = 10.3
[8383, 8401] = 9.98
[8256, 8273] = 10.5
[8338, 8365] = 10.4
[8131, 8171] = 10.5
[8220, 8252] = 10.4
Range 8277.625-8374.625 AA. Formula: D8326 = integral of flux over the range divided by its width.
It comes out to 10.4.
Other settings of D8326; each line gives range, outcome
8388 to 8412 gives 10.1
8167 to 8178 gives 10.6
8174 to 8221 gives 10.2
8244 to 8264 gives 10.5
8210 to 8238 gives 10.5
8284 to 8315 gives 10.3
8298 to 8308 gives 10.5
